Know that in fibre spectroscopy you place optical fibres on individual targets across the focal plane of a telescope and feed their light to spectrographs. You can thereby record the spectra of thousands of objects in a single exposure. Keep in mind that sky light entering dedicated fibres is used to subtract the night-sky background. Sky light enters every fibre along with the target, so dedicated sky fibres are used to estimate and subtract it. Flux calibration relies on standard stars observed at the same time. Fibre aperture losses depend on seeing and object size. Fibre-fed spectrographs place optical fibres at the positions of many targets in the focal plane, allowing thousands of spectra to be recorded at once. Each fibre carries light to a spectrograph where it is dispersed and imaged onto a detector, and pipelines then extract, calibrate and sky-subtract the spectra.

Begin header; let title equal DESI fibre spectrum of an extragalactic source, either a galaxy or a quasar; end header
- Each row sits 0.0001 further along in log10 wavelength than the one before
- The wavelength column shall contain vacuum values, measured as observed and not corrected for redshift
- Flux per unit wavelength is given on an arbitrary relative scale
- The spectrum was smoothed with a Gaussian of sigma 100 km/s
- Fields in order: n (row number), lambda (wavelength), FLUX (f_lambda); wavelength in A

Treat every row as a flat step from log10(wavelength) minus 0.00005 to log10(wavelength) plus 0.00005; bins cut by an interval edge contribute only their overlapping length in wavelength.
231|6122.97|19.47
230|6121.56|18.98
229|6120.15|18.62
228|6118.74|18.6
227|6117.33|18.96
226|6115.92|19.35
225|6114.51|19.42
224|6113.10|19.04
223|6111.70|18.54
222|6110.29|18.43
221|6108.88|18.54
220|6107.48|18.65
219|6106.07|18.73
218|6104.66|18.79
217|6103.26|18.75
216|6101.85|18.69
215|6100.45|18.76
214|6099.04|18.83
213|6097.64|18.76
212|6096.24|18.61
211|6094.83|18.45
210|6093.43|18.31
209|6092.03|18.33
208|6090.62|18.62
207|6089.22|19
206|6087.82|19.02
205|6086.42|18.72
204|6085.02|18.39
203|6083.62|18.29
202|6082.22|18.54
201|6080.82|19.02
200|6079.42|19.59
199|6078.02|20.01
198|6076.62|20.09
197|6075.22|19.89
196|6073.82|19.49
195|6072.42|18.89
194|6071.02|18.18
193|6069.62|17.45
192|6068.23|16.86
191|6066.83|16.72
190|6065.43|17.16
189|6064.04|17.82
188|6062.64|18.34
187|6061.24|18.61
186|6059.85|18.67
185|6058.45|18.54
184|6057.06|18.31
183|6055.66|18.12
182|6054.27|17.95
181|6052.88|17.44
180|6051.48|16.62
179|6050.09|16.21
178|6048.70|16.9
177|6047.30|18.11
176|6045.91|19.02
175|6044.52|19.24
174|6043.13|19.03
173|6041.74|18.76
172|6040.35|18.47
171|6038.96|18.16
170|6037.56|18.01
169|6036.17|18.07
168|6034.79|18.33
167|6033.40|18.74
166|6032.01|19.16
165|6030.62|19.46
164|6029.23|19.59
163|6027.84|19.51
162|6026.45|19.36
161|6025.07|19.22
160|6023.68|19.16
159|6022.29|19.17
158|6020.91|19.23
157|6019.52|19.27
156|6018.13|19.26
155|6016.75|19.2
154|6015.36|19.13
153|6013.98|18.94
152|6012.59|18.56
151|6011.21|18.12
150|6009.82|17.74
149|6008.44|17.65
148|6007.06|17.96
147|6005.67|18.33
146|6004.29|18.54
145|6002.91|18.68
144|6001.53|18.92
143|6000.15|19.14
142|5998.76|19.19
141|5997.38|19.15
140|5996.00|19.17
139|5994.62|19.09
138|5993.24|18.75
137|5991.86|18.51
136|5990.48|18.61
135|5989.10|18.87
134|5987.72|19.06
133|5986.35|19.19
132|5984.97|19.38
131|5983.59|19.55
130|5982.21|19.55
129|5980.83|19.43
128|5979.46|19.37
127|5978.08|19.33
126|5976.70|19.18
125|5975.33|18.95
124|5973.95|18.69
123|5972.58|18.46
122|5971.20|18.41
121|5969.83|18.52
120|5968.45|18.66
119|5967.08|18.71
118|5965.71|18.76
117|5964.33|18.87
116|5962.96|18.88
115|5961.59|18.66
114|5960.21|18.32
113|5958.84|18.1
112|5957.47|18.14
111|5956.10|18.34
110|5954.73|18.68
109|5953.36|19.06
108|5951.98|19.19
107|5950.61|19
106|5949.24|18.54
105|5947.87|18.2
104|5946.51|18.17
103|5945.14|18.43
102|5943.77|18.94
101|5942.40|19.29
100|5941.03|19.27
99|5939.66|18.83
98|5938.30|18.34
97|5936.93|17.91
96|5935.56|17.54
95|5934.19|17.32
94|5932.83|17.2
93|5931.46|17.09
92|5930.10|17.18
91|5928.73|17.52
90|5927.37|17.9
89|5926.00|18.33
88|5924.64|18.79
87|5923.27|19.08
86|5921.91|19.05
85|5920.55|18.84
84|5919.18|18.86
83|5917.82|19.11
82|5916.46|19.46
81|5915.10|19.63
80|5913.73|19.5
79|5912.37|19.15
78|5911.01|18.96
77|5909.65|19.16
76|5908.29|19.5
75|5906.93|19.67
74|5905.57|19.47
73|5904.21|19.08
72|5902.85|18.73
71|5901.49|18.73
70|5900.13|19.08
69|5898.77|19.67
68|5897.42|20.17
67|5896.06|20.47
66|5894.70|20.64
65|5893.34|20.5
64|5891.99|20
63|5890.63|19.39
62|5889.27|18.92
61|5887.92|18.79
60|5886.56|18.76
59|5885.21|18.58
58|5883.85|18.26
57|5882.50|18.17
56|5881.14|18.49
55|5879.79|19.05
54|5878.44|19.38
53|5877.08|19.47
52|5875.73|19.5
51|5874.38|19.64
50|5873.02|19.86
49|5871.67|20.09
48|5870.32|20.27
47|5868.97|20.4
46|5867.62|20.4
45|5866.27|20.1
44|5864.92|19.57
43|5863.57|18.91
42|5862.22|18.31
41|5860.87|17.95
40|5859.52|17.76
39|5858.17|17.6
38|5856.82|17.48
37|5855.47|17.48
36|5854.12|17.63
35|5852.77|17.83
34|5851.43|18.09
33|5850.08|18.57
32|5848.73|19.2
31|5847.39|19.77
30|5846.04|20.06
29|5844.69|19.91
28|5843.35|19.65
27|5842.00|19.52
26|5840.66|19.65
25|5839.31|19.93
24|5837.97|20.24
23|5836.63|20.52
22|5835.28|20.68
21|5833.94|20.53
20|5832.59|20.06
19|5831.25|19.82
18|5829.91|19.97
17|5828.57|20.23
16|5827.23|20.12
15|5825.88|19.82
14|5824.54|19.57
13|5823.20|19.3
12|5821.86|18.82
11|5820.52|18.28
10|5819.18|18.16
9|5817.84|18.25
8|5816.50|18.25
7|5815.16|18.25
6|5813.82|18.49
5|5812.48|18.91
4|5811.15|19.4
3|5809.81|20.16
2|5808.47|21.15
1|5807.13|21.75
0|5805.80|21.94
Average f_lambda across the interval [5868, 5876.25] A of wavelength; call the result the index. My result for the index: 20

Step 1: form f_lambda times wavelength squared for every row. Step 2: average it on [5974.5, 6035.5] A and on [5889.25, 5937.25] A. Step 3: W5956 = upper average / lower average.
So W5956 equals 1.03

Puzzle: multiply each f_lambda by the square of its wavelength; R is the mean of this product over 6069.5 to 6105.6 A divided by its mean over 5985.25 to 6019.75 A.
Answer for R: 1.0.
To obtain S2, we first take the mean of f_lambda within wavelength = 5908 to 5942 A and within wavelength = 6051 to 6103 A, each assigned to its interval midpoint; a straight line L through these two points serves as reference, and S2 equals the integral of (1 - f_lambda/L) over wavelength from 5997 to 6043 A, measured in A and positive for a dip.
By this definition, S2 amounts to -0.7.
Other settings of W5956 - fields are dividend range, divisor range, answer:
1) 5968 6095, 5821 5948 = 1.03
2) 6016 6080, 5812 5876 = 1.03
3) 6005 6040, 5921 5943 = 1.06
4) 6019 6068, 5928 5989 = 1.02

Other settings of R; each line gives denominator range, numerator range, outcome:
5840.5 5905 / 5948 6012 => 1.02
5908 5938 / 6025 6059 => 1.04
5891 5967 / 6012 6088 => 1.03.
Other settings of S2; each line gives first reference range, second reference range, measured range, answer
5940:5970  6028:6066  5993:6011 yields -0.15 A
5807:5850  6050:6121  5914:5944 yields 1.16 A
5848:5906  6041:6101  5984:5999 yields -0.25 A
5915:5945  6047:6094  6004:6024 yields -0.36 A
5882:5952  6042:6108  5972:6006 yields -0.63 A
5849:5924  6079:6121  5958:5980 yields 0.27 A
